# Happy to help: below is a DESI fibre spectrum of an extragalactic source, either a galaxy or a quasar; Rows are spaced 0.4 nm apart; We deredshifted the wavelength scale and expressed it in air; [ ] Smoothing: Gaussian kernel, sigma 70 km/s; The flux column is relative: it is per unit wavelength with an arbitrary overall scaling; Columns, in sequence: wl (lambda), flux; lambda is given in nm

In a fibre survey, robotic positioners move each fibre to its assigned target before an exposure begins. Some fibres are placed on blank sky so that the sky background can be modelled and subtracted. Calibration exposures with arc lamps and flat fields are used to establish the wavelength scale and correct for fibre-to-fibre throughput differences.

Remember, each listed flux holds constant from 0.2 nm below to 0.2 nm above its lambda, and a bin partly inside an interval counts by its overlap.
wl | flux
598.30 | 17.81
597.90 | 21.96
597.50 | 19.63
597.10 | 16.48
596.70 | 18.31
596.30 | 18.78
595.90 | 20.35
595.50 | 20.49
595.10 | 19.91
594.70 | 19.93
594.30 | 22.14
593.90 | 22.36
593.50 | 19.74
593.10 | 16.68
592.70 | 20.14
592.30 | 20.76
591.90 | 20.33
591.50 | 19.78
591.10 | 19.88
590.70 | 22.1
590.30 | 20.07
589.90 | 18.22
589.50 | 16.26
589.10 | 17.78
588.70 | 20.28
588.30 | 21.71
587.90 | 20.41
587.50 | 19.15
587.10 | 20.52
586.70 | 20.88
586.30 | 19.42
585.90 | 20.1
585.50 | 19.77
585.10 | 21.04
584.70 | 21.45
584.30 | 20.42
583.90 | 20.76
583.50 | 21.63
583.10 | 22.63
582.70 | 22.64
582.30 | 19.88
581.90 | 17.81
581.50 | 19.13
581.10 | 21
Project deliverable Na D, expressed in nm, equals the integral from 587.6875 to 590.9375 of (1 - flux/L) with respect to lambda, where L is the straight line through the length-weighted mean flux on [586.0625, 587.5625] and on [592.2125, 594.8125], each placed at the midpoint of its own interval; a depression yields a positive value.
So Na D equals 0.09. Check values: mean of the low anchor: 20.1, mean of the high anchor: 20.2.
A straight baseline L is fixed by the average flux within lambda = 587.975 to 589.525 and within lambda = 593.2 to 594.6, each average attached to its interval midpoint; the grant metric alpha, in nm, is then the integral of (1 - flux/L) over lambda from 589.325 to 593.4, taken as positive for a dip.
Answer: 0.15 nm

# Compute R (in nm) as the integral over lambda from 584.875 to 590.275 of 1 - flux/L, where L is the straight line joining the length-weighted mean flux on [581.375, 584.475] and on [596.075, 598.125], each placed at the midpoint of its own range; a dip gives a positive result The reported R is 0.12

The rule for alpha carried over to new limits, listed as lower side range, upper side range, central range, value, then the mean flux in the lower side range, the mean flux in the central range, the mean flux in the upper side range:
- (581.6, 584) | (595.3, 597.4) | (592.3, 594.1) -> -0.05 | 20.8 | 19.8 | 18.9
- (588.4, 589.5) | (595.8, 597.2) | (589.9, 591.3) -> -0.12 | 18.8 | 20.3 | 18.5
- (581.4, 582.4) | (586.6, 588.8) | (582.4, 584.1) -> -0.23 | 18.8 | 21.8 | 20.5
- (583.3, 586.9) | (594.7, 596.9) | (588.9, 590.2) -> 0.17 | 20.6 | 17.6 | 19.6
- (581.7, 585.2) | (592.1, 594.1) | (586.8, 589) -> 0.02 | 20.9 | 20.3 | 19.9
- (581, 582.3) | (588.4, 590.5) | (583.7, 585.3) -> -0.16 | 19.3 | 20.9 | 18.7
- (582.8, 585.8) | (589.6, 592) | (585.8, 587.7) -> 0.06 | 21.1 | 20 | 19.9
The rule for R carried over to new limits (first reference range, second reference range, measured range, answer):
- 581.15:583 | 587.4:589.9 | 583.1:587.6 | -0.22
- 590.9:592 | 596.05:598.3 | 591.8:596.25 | -0.16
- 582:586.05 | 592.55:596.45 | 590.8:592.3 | 0.01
